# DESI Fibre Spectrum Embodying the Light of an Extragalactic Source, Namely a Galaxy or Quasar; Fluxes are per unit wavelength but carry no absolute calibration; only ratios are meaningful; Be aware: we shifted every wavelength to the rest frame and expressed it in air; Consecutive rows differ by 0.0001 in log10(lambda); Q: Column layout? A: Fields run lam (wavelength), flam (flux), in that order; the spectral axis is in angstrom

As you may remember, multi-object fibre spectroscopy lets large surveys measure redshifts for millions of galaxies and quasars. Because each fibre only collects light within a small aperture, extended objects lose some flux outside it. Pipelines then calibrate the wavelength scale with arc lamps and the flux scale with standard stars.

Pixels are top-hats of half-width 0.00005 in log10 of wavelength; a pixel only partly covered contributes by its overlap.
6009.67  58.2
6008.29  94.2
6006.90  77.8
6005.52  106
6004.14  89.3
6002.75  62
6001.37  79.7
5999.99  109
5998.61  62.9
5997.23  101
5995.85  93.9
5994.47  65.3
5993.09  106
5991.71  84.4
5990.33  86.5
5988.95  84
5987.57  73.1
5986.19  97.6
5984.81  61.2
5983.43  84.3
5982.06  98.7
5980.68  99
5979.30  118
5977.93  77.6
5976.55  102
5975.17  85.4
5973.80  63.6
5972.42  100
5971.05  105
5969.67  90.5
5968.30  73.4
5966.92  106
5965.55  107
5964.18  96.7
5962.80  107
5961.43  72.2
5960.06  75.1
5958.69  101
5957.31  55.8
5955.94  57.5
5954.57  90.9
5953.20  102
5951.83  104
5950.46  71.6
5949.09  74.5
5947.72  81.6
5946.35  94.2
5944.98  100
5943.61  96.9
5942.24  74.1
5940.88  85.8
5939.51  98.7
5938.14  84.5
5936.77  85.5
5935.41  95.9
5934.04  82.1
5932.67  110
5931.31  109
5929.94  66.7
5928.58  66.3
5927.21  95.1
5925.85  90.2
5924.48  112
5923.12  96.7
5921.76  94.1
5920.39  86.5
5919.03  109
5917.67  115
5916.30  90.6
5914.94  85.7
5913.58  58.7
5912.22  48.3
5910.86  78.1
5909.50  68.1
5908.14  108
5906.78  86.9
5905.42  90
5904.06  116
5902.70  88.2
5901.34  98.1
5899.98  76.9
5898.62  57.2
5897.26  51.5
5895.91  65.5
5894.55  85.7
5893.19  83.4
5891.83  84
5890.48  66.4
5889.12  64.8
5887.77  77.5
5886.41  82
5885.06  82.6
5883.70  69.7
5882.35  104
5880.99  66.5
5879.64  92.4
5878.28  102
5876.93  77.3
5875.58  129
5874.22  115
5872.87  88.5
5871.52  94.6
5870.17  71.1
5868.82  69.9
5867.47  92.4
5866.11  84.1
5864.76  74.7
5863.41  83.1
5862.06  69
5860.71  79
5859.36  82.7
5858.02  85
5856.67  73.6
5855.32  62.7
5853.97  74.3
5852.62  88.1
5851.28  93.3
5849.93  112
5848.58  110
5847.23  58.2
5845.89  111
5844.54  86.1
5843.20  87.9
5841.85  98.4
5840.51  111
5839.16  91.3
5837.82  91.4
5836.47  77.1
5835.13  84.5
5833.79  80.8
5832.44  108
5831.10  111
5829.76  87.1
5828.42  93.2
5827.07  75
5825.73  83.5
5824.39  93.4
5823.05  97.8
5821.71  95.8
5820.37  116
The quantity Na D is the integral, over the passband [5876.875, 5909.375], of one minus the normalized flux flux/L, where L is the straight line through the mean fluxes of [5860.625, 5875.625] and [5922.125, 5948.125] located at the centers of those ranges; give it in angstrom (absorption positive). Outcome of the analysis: 2.1 angstrom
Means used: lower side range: 86.1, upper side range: 91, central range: 82.2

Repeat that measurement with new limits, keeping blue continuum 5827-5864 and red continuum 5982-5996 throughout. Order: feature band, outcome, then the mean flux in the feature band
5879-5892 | 1.24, 78.8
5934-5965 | -0.51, 86.6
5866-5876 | -0.59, 92.6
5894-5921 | 1.01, 83.2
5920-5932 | -0.69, 90.9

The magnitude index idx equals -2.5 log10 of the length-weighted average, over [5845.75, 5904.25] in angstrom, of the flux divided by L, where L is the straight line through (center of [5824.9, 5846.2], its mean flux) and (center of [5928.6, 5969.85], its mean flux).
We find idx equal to 0.09 mag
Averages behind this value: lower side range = 92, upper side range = 88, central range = 83.4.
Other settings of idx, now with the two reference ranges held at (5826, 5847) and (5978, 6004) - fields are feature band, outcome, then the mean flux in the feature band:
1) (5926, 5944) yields 0.003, 88.4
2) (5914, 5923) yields -0.075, 95.7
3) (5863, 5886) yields 0.033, 88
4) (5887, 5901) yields 0.244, 72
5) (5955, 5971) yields 0.016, 86.5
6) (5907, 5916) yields 0.180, 75.9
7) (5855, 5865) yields 0.187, 76.8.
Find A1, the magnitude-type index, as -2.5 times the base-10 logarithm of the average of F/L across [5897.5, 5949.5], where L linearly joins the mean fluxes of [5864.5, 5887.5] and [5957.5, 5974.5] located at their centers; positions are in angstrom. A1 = 0.015 mag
